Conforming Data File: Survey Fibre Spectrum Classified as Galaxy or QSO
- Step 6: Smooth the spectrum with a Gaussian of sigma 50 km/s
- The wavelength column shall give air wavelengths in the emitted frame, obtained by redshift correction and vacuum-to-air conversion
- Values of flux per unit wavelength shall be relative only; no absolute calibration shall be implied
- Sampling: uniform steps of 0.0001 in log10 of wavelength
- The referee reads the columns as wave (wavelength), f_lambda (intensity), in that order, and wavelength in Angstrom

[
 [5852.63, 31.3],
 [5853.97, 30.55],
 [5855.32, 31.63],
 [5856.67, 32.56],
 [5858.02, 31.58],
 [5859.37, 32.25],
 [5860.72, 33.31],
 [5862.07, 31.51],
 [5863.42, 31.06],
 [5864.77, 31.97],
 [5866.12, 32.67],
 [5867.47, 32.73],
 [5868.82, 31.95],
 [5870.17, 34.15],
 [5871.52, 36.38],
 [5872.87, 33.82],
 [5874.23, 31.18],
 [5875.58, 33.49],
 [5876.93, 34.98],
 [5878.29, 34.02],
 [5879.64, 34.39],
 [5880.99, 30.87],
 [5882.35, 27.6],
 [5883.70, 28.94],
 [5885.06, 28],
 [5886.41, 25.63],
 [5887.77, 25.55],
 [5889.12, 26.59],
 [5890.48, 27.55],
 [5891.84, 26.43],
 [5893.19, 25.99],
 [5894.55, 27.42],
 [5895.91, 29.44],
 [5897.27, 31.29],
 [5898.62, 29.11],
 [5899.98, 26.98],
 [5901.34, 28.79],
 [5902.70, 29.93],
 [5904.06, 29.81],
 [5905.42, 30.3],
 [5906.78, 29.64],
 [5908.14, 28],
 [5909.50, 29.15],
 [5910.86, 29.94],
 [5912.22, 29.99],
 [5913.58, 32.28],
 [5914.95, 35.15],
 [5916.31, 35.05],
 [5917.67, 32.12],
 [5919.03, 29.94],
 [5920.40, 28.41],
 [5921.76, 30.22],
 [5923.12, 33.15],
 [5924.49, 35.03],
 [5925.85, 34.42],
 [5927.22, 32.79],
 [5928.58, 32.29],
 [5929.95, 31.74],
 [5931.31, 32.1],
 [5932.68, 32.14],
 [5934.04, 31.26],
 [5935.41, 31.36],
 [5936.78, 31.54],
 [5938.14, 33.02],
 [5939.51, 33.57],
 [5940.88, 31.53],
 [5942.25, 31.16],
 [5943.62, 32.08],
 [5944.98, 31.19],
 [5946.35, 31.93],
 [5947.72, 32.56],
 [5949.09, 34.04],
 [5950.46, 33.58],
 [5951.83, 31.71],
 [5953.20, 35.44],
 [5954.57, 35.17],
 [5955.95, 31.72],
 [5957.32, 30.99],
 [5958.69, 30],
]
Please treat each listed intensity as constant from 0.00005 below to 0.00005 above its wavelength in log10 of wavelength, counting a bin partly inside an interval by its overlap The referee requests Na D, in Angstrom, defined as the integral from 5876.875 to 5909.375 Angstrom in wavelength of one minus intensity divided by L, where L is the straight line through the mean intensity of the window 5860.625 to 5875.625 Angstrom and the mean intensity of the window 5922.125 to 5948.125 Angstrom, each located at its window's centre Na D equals 3.7 Angstrom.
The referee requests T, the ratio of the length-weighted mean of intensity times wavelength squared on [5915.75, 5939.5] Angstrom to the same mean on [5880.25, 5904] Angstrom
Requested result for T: 1.2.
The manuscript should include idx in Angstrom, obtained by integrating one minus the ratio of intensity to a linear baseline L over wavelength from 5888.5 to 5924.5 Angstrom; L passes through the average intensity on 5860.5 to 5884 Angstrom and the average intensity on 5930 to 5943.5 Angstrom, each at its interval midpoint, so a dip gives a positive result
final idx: 2.68 Angstrom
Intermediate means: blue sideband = 32.6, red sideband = 32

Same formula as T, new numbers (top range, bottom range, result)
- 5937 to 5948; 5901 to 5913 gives 1.10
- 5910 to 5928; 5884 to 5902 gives 1.17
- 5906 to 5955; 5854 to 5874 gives 1.01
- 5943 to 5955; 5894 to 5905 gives 1.15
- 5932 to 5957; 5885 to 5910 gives 1.17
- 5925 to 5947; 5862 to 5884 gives 1.01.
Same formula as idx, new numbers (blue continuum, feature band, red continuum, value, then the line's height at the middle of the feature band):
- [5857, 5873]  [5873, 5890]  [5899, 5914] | 0.7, 31.4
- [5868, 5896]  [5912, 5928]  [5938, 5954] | -0.4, 31.7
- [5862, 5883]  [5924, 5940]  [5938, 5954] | 0.1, 32.7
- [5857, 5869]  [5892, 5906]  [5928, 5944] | 1.4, 32.1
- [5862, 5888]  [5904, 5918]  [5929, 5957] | 0.4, 32.1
